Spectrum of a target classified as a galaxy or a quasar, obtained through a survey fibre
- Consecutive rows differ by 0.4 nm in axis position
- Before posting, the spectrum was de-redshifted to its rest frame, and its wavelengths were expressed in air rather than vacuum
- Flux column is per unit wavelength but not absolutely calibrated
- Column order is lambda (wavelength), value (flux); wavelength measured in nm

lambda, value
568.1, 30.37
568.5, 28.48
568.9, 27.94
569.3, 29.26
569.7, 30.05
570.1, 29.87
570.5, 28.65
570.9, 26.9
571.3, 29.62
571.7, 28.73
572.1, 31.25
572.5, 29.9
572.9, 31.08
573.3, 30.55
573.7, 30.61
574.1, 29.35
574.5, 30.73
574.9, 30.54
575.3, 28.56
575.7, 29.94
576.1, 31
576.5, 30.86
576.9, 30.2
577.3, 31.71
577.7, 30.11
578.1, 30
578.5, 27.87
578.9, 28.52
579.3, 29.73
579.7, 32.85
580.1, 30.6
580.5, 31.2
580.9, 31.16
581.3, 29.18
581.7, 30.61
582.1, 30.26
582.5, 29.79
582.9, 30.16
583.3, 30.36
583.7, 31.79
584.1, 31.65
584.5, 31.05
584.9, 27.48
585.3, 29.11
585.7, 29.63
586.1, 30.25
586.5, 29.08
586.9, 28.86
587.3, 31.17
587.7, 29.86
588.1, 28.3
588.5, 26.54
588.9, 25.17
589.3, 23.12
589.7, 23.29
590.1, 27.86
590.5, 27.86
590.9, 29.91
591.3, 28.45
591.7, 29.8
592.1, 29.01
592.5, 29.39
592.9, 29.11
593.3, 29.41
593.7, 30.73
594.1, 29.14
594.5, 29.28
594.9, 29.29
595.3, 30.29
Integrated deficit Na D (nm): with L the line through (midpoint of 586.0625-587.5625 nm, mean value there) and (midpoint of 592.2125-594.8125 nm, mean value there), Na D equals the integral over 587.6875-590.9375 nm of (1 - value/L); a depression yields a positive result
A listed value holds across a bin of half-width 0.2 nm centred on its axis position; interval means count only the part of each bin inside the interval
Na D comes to 0.34 nm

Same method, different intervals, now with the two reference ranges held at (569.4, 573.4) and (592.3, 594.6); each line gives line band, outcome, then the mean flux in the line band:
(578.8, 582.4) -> -0.111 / 30.5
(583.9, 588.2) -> -0.022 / 29.7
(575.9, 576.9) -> -0.040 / 30.8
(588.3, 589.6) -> 0.208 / 24.8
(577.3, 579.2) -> 0.011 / 29.4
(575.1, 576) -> 0.005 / 29.4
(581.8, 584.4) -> -0.098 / 30.7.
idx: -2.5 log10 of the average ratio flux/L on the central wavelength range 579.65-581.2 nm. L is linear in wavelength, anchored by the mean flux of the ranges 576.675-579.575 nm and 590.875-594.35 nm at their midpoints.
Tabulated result -0.05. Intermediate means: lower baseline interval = 29.8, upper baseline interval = 29.4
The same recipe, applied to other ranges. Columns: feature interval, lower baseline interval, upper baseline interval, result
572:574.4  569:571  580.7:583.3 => -0.04 mag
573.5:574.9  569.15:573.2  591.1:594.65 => -0.03 mag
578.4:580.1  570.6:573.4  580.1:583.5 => 0.01 mag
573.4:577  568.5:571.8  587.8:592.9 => -0.06 mag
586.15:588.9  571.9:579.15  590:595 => 0.03 mag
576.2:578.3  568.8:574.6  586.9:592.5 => -0.06 mag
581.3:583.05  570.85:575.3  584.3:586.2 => -0.02 mag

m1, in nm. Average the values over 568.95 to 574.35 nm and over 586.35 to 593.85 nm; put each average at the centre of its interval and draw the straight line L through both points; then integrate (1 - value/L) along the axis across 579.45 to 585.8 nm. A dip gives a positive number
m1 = -0.359 nm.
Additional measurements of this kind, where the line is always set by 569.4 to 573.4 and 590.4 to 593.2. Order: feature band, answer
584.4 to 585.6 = 0.008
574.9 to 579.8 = -0.098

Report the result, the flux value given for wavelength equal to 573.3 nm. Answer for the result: 30.55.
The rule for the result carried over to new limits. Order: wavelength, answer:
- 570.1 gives 29.87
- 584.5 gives 31.05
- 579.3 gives 29.73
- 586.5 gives 29.08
